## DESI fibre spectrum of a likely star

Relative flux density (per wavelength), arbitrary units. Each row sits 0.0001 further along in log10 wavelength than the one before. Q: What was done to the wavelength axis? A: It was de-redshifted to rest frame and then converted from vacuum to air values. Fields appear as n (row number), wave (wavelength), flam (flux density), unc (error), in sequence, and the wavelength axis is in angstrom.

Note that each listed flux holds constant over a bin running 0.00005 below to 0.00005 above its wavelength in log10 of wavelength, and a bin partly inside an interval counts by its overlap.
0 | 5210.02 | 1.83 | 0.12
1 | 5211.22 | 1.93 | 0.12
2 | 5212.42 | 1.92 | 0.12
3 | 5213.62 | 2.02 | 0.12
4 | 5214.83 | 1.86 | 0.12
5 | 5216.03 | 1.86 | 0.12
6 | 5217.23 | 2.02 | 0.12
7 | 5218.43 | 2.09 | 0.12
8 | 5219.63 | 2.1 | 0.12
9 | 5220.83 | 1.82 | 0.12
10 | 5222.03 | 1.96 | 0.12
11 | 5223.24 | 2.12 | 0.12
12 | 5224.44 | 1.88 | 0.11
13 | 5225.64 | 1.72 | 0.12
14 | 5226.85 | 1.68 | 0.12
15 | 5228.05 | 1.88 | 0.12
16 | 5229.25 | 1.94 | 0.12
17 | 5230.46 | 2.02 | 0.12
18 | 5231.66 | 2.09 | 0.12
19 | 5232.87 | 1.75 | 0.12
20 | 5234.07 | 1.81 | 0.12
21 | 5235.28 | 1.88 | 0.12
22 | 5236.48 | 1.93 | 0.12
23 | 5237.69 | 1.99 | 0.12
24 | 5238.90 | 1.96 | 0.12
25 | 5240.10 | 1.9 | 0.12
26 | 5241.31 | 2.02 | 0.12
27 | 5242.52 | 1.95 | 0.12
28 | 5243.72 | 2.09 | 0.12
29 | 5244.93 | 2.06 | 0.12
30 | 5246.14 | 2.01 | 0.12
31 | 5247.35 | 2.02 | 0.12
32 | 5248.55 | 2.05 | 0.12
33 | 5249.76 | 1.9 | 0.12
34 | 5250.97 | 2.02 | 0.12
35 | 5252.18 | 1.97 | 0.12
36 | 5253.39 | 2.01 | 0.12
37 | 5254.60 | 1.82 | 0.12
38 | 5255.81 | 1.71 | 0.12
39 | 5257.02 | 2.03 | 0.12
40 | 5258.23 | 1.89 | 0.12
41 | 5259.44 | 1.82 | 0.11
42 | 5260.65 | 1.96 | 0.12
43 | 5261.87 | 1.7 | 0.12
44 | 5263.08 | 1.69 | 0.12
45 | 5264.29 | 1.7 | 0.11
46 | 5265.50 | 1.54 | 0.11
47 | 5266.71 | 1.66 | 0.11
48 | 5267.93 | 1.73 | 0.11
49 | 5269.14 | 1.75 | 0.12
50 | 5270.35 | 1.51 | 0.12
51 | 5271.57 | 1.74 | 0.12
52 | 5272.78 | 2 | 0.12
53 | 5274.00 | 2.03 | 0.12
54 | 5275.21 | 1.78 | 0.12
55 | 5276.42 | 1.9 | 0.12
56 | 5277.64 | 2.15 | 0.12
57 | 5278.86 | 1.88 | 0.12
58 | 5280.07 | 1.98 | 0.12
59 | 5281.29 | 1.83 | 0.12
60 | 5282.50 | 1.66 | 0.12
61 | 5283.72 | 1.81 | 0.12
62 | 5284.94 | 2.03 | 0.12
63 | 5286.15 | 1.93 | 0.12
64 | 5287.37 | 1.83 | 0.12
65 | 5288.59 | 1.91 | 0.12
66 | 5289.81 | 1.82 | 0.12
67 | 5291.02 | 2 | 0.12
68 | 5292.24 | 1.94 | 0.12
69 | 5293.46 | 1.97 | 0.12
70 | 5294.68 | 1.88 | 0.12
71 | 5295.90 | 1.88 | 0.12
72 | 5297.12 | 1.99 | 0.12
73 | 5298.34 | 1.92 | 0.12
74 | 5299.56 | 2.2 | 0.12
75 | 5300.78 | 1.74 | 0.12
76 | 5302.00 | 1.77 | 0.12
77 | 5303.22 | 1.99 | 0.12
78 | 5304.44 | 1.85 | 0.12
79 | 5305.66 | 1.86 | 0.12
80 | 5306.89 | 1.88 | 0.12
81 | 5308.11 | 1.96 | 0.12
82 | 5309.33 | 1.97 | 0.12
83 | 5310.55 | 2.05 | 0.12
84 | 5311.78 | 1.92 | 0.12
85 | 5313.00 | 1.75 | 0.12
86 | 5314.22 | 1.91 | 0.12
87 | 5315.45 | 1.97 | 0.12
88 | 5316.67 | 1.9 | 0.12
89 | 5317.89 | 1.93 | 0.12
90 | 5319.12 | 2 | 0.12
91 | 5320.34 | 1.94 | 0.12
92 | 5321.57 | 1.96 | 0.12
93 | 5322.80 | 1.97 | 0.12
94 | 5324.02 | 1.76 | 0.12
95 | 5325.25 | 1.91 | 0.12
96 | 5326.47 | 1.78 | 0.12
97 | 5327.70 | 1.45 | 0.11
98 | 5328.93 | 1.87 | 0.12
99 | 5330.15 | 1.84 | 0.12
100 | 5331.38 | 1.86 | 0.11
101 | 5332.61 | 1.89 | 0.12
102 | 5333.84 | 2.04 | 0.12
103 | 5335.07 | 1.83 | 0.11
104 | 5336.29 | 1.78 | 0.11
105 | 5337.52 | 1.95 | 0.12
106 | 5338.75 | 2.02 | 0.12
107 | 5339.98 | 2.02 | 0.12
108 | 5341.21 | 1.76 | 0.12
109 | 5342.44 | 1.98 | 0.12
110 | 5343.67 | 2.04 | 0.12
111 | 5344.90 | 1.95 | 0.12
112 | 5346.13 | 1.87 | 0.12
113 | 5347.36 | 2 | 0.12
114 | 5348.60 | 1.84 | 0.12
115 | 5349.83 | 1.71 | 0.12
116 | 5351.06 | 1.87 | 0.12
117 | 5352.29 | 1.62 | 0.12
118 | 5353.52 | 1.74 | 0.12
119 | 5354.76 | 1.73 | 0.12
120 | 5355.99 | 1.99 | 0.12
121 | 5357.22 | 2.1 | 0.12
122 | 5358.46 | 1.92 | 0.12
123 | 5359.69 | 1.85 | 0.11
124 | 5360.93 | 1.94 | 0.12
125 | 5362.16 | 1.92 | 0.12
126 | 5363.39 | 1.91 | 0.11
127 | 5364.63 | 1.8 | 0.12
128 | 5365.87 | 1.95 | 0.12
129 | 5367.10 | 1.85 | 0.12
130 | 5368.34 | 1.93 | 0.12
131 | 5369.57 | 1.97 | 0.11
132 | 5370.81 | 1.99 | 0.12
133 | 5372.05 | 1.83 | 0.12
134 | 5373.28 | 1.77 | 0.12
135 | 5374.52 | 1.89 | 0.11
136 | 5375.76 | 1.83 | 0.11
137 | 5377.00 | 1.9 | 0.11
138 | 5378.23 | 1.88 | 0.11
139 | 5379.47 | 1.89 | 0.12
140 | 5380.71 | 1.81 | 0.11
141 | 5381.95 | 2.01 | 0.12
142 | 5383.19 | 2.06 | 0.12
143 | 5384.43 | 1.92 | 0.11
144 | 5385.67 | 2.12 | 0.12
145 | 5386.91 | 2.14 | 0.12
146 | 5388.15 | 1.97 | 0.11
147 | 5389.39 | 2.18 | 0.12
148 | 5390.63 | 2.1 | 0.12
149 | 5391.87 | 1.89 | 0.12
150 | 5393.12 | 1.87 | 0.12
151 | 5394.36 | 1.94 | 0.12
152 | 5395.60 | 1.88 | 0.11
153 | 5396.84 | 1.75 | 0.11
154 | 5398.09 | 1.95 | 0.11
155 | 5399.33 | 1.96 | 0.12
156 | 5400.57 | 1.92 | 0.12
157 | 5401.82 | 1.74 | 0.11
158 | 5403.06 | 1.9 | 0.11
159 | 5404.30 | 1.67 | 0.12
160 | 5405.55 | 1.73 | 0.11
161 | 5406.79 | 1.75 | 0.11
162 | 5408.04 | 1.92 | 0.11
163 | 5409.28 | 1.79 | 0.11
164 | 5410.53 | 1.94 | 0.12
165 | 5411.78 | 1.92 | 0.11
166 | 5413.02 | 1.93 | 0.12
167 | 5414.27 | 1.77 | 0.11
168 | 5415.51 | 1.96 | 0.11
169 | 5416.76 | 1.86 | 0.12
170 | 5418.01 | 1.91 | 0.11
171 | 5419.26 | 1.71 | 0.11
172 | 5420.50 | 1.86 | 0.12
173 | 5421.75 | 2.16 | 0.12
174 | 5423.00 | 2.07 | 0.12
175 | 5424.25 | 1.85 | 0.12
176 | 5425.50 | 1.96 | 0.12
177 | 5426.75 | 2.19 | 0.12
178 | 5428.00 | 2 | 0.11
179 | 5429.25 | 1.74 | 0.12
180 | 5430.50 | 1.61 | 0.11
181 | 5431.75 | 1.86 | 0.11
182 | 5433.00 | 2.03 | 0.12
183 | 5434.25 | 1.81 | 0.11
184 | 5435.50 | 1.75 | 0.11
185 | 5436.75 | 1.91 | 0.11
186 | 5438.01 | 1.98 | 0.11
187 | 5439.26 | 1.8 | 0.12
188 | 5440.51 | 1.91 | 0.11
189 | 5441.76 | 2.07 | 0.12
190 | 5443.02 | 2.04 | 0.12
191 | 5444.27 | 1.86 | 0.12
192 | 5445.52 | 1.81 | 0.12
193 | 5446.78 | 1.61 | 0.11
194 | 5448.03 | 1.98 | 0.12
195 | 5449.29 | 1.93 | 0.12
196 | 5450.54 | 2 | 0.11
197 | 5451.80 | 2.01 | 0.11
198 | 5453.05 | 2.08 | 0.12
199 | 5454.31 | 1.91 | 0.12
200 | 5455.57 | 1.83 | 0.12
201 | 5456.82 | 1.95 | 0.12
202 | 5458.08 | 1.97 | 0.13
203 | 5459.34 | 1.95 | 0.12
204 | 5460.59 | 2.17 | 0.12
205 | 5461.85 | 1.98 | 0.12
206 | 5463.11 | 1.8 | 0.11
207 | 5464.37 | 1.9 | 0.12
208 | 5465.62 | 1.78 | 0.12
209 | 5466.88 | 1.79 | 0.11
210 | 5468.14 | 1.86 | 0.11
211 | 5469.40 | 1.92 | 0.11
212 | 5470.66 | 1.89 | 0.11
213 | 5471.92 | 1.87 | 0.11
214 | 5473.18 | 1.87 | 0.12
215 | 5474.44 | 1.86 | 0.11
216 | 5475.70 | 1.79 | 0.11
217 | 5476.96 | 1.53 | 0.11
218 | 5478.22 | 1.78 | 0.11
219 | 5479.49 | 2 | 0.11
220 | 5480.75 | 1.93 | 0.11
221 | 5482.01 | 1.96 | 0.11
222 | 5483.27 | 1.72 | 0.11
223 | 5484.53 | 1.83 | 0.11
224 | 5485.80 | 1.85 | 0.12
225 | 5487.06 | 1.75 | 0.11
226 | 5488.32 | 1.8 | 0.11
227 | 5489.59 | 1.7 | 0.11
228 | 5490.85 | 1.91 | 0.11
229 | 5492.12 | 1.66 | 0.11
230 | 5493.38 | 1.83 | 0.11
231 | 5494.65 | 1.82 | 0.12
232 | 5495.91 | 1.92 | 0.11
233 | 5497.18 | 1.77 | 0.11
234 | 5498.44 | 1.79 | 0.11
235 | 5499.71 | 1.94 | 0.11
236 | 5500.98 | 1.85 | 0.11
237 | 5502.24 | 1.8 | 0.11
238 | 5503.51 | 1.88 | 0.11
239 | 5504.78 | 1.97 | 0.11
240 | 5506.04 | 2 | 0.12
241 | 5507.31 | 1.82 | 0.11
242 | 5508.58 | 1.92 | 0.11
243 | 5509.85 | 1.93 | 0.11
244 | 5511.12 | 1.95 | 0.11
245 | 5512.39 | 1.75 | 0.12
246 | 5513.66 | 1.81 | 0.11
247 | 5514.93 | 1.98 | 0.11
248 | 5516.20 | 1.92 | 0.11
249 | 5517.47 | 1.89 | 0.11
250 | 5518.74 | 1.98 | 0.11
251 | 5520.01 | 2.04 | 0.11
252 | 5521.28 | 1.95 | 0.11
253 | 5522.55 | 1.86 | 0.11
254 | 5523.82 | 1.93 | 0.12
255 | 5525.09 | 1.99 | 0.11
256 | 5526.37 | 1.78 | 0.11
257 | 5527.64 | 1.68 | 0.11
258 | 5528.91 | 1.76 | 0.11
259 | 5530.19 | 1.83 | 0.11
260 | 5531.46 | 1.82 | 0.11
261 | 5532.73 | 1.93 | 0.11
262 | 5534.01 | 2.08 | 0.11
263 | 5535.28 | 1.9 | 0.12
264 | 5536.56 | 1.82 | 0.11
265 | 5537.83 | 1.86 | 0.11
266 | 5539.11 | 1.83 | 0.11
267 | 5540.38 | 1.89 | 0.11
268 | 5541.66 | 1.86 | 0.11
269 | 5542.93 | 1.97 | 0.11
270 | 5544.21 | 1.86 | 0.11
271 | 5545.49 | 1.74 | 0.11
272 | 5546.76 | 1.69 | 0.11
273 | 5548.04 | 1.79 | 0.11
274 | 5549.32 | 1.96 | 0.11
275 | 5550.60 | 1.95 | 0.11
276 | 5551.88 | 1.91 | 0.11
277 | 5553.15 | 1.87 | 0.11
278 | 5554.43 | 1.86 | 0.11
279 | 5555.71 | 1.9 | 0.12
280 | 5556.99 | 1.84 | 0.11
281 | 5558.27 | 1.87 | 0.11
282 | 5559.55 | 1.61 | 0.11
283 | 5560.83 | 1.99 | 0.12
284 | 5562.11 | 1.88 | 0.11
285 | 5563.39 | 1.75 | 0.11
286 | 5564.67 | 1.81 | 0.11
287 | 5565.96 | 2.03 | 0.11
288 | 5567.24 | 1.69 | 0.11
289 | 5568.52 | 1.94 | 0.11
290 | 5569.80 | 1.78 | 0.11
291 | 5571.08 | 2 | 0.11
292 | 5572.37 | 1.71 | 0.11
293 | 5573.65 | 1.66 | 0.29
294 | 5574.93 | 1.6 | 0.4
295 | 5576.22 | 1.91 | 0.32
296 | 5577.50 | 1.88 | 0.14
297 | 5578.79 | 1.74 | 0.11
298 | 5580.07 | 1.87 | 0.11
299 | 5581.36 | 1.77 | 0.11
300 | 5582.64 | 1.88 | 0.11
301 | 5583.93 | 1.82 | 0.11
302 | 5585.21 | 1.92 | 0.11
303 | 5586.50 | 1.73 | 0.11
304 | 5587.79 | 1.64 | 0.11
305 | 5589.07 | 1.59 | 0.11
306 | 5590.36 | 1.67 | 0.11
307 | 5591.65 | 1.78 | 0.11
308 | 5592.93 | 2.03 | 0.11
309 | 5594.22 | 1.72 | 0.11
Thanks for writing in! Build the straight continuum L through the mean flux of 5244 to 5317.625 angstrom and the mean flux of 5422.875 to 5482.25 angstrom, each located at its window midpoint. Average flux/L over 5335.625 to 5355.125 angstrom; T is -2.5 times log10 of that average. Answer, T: 0.01 mag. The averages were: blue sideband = 1.89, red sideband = 1.9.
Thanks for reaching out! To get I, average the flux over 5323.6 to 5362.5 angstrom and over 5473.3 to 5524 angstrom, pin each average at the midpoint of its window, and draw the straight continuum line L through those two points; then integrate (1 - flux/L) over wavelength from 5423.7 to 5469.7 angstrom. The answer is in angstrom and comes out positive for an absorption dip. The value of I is -1.1 angstrom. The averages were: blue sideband 1.87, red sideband 1.86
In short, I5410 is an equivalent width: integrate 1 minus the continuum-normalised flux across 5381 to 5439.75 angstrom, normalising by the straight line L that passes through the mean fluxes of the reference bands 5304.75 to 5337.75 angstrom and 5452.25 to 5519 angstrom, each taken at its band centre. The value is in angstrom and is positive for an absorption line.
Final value -1.01 angstrom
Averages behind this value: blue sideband 1.89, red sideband 1.87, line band 1.91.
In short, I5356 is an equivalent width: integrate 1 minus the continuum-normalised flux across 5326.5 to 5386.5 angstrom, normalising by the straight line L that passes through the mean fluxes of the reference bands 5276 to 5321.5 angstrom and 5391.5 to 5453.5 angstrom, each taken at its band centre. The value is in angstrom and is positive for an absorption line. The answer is 0.5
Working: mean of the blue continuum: 1.92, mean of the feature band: 1.89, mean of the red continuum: 1.89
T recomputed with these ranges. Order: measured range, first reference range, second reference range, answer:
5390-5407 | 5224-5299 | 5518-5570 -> 0.01 mag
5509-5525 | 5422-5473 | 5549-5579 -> -0.03 mag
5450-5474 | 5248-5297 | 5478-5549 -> -0.03 mag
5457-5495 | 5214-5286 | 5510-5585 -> 0.01 mag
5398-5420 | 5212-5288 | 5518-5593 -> 0.01 mag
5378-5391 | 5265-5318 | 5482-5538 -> -0.08 mag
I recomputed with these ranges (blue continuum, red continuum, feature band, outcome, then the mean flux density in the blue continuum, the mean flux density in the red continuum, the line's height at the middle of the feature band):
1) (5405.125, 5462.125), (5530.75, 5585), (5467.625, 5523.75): 0.5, 1.91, 1.85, 1.88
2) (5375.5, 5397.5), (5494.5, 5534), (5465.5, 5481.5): 0.6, 1.95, 1.88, 1.91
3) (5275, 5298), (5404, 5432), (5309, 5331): 0.2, 1.91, 1.88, 1.9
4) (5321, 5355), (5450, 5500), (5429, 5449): 0.0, 1.86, 1.87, 1.86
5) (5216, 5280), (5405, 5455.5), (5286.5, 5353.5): 0.2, 1.9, 1.9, 1.9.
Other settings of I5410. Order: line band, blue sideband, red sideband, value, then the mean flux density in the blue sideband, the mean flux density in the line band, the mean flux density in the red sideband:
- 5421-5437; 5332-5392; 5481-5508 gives -0.3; 1.92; 1.92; 1.84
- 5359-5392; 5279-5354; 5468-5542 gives -1.0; 1.89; 1.94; 1.86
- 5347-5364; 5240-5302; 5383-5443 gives 0.3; 1.89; 1.87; 1.91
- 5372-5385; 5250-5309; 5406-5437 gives -0.1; 1.87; 1.89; 1.89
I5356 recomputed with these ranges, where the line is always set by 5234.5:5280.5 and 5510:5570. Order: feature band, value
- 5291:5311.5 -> -0.5 angstrom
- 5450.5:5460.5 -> -0.5 angstrom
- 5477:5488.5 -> 0.2 angstrom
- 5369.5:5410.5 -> -0.6 angstrom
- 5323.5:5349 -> 0.0 angstrom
